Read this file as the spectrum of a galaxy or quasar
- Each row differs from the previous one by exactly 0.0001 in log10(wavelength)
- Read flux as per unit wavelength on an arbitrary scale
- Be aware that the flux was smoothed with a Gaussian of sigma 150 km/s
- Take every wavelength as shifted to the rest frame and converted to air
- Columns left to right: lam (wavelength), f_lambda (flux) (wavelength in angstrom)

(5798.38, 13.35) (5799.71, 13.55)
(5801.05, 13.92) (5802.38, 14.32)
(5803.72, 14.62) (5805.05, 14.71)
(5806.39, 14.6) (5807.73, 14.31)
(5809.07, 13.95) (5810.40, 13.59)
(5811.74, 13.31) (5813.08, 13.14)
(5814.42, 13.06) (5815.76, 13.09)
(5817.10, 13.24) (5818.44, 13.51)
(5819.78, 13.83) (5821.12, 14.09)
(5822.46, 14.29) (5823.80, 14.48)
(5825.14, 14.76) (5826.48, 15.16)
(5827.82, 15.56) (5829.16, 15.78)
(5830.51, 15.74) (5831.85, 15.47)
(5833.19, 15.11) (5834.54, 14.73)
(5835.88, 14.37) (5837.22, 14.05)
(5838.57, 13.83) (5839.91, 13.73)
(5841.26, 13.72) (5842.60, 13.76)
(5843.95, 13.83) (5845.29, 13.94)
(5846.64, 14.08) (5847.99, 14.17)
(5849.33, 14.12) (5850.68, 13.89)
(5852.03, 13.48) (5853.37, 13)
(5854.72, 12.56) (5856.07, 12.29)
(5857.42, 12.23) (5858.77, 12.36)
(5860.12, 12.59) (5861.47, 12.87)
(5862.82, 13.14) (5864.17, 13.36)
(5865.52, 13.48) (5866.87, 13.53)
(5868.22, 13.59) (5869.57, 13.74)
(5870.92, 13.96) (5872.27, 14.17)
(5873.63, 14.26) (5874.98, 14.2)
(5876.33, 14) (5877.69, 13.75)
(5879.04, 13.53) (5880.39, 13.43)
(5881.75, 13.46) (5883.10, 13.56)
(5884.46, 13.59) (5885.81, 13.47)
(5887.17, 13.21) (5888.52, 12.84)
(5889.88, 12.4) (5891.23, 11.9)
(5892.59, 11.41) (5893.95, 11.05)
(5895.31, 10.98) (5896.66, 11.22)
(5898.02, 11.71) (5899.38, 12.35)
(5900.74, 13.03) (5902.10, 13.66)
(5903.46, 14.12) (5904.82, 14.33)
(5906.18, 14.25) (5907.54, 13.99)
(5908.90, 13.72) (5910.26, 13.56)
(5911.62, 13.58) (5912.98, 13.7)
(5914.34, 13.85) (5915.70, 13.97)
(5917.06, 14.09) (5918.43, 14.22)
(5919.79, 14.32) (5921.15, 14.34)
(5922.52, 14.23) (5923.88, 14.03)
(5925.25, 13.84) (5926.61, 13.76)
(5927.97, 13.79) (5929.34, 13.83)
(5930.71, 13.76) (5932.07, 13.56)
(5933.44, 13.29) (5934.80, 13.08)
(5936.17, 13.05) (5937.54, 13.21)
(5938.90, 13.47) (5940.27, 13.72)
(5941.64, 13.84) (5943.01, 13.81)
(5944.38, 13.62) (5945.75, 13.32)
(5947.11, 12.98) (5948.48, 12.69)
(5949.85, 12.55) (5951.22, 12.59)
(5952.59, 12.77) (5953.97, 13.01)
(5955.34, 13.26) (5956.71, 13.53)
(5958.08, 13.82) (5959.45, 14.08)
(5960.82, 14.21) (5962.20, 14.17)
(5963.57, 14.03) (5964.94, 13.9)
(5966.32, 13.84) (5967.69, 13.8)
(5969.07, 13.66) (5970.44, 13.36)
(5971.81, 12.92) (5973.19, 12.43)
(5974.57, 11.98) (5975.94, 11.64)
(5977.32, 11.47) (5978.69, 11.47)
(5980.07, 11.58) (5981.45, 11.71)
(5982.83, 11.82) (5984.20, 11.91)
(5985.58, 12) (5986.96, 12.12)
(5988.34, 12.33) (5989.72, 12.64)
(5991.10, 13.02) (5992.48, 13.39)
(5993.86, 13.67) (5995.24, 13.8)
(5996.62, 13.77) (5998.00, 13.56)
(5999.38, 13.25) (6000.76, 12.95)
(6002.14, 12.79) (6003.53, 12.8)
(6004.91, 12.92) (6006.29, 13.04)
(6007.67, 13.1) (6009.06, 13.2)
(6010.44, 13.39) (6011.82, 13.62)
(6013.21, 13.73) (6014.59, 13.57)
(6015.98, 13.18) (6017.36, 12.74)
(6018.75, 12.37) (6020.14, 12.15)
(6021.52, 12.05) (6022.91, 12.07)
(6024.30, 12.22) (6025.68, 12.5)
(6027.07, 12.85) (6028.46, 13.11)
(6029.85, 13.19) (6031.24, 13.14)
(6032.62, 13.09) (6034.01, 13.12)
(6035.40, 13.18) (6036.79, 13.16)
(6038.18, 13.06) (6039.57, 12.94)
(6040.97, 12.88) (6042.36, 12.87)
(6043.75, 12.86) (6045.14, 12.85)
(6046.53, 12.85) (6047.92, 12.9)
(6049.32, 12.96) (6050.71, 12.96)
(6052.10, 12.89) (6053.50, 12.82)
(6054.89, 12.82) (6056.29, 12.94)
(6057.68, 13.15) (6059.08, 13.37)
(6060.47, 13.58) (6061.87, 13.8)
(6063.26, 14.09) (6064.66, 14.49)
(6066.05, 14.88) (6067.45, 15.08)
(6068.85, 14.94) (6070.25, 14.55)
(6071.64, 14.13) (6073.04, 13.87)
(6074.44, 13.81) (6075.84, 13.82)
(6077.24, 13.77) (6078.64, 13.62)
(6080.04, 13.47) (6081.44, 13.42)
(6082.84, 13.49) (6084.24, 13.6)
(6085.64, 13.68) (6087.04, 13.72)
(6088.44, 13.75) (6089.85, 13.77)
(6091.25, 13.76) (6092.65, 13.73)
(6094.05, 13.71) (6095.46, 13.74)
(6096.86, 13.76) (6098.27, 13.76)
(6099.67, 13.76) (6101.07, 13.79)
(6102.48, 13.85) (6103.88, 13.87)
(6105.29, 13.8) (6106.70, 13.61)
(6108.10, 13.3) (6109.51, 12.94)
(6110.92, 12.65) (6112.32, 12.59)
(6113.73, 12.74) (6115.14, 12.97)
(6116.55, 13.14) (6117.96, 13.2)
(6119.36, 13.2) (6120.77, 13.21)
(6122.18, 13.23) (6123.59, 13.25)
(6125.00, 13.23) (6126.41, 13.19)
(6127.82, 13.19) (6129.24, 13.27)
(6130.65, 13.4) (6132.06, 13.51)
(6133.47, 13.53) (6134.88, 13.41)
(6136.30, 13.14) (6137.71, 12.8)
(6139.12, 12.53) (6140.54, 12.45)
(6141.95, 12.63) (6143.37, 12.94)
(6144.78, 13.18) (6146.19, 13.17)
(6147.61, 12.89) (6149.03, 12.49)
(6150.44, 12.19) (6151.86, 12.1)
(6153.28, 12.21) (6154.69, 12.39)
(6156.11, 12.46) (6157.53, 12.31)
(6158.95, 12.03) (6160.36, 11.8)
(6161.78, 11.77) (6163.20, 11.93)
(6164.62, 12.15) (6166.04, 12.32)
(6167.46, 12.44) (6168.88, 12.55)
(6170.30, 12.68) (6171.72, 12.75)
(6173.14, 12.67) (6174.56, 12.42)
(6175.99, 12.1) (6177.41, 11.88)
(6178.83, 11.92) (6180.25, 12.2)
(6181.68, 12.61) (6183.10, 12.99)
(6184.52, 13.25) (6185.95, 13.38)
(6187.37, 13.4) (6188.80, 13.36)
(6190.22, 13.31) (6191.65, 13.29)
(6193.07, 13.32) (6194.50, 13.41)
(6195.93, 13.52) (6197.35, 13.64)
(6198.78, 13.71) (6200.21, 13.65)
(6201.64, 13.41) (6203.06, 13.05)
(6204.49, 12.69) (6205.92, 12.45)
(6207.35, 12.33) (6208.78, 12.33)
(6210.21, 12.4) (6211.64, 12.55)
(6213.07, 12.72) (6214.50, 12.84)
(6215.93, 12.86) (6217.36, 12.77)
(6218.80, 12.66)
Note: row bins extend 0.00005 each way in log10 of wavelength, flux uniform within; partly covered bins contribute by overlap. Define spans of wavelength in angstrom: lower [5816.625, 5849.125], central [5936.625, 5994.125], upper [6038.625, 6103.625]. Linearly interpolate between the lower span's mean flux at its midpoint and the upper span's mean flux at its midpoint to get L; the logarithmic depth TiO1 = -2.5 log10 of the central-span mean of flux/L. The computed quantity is 0.078 mag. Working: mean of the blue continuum 14.4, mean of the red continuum 13.6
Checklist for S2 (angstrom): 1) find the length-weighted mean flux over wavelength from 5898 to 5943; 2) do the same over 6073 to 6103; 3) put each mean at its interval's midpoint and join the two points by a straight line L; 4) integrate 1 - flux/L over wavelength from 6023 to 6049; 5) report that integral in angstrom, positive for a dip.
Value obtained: 1.5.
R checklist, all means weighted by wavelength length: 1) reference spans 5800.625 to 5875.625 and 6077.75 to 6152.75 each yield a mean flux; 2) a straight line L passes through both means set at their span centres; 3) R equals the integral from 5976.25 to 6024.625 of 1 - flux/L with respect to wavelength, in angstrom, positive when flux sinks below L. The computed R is 2.9 angstrom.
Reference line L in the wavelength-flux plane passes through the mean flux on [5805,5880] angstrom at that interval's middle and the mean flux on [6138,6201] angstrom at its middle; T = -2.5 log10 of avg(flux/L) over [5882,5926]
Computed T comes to 0.03 mag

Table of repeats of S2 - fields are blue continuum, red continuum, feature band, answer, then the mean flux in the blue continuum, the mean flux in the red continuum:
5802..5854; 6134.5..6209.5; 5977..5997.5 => 1.54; 14.2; 12.7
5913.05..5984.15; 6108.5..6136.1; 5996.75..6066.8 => 0.76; 13.3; 13.1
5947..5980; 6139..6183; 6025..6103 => -4.74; 13.1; 12.4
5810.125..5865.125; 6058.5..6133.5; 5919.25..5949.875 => 0.37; 13.8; 13.6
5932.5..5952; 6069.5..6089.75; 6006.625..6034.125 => 1.26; 13.2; 13.8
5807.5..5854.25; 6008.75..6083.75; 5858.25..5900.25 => 2.79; 14.1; 13.3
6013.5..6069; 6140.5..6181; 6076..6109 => -2.25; 13.1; 12.4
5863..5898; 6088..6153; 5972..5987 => 1.47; 13.1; 13.2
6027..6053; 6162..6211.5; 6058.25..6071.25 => -1.34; 13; 12.8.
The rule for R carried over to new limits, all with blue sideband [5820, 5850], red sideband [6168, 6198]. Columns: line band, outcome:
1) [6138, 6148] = 0.2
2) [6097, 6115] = -0.2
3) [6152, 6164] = 0.8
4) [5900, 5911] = 0.3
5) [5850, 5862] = 1.3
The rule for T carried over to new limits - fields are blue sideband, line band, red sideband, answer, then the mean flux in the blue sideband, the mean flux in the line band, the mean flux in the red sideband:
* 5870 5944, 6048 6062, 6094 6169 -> 0.00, 13.4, 13.1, 13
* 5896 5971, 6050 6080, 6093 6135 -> -0.03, 13.6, 13.8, 13.4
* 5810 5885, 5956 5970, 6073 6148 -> -0.02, 13.8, 13.9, 13.4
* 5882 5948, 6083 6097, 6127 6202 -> -0.06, 13.3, 13.7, 12.8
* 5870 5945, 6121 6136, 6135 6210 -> -0.04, 13.4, 13.3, 12.7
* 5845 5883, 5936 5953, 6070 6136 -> 0.02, 13.5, 13.2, 13.5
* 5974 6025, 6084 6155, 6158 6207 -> -0.04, 12.7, 13.2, 12.8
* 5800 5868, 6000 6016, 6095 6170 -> 0.01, 13.9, 13.2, 12.9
